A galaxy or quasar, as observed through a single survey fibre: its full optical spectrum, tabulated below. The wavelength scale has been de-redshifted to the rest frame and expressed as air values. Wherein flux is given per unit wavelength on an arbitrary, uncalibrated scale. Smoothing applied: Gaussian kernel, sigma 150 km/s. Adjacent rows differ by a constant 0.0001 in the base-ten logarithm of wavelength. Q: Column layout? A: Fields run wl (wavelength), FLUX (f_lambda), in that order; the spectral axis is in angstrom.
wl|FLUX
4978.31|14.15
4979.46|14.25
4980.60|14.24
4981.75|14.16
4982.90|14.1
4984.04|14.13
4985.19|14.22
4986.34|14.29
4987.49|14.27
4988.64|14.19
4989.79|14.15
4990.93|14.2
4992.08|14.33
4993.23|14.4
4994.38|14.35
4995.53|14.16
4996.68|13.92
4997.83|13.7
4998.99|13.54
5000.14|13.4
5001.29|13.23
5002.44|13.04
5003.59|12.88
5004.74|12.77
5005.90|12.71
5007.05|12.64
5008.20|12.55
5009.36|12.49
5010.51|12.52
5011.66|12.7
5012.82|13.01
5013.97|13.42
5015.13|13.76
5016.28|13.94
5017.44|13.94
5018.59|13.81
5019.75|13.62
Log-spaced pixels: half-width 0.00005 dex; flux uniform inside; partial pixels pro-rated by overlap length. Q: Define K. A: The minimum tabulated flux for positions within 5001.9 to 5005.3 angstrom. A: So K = 12.77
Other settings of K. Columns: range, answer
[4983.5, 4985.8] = 14.13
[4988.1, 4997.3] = 13.92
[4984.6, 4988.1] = 14.22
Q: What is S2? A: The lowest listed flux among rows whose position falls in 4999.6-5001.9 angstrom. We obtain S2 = 13.23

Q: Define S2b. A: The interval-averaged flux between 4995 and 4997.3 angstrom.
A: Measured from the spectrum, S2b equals 14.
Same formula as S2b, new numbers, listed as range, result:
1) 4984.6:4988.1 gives 14.2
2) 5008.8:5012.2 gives 12.6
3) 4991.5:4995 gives 14.4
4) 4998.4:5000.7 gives 13.4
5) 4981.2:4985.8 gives 14.2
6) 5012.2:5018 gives 13.6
